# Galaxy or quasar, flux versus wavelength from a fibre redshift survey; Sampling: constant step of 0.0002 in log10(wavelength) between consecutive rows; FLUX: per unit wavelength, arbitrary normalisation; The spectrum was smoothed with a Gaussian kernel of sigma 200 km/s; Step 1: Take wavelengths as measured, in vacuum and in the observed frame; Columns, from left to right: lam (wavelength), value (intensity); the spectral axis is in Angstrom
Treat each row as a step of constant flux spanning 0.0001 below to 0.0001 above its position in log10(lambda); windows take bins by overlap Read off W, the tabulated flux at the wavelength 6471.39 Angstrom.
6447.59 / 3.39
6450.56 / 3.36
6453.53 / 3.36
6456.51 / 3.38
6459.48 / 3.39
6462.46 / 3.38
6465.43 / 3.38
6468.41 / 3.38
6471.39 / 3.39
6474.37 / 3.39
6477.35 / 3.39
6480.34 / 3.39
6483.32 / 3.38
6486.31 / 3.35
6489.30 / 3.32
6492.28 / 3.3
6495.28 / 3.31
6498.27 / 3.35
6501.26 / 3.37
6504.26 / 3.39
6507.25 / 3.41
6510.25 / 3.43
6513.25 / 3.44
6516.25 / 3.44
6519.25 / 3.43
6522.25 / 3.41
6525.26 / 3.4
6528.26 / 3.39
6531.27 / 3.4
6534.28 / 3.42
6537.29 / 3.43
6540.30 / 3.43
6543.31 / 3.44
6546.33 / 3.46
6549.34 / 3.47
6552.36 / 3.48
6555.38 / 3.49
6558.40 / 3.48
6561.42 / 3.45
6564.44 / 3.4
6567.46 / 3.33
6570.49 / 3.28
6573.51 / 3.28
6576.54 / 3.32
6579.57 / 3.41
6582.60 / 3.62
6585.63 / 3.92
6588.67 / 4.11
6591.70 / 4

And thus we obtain 3.39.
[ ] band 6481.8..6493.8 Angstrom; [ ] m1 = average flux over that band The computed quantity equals 3.34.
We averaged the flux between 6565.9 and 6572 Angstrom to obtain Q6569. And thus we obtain 3.31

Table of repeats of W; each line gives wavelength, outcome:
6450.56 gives 3.36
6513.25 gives 3.44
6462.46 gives 3.38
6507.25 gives 3.41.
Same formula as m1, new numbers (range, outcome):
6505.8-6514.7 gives 3.43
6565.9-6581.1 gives 3.33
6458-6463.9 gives 3.38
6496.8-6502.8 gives 3.36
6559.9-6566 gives 3.43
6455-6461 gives 3.38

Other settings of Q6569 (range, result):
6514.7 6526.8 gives 3.42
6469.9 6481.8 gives 3.39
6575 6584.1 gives 3.45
